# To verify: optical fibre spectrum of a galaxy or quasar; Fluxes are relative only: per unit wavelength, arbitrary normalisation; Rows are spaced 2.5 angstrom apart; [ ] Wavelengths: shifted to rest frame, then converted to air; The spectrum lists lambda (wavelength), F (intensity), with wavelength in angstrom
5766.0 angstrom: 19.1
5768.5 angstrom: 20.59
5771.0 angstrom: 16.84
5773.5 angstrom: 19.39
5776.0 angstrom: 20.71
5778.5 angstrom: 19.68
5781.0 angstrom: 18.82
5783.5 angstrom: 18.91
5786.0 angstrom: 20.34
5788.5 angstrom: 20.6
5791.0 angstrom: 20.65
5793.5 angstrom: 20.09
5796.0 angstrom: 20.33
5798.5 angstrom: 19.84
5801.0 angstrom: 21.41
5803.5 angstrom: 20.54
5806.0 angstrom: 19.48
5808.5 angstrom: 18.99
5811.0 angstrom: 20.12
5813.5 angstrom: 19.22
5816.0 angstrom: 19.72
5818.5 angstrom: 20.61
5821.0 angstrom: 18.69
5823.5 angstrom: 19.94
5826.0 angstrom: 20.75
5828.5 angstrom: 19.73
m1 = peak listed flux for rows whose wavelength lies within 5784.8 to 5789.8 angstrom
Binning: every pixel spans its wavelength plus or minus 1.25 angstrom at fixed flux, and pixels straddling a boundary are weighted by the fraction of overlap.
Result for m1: 20.6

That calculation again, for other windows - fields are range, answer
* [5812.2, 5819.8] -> 20.61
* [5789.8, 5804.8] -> 21.41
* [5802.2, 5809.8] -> 20.54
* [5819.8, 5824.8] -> 19.94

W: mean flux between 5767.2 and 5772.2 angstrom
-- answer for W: 18.7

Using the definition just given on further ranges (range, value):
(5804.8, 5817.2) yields 19.5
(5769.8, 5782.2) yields 19.1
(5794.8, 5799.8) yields 20.1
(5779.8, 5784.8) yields 18.9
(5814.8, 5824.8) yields 19.7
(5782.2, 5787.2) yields 19.6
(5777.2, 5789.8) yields 19.7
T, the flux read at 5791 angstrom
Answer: 20.65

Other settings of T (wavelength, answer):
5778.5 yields 19.68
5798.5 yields 19.84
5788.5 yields 20.6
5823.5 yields 19.94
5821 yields 18.69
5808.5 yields 18.99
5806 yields 19.48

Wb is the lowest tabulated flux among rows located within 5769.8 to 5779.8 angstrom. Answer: 16.84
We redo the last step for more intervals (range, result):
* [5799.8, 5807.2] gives 19.48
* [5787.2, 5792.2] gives 20.6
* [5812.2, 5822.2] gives 18.69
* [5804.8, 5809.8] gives 18.99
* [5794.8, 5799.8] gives 19.84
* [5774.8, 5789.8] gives 18.82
